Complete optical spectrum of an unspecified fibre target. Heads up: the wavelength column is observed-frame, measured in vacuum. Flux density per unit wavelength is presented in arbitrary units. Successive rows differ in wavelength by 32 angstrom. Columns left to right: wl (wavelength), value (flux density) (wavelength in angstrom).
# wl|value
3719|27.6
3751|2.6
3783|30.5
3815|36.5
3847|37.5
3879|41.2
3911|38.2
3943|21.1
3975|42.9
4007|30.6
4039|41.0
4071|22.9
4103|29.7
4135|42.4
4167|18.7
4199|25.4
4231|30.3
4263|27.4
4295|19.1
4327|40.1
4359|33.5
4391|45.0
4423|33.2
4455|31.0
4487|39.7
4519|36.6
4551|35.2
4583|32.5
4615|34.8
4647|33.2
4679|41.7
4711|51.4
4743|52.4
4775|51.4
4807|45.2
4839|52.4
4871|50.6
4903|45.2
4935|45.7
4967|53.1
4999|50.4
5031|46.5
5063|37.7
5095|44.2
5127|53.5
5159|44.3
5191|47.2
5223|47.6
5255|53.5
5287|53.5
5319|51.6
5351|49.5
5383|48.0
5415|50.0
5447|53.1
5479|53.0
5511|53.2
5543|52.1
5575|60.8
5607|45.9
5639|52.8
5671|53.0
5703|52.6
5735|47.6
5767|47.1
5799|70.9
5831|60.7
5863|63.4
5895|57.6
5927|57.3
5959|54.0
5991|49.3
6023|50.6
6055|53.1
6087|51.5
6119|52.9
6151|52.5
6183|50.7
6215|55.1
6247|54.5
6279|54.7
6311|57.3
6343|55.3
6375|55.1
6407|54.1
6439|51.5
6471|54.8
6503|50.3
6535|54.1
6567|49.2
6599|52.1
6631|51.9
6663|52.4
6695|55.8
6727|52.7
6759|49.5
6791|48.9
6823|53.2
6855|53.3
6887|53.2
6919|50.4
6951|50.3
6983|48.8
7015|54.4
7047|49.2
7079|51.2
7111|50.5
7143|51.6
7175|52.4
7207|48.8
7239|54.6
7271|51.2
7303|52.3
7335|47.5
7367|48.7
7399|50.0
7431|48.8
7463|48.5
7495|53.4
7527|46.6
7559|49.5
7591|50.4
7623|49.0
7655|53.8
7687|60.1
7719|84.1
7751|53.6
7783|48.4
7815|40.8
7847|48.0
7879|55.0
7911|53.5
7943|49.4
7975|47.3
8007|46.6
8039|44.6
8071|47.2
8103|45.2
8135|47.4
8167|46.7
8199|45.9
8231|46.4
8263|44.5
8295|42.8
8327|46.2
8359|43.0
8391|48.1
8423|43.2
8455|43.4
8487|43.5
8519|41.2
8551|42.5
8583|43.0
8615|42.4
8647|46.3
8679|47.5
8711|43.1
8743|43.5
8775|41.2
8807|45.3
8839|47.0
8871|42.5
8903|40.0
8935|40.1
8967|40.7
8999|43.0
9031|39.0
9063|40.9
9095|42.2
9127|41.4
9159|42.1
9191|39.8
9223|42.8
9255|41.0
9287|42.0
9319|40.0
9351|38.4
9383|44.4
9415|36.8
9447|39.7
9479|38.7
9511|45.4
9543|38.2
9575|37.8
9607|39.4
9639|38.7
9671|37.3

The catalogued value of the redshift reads 0.17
